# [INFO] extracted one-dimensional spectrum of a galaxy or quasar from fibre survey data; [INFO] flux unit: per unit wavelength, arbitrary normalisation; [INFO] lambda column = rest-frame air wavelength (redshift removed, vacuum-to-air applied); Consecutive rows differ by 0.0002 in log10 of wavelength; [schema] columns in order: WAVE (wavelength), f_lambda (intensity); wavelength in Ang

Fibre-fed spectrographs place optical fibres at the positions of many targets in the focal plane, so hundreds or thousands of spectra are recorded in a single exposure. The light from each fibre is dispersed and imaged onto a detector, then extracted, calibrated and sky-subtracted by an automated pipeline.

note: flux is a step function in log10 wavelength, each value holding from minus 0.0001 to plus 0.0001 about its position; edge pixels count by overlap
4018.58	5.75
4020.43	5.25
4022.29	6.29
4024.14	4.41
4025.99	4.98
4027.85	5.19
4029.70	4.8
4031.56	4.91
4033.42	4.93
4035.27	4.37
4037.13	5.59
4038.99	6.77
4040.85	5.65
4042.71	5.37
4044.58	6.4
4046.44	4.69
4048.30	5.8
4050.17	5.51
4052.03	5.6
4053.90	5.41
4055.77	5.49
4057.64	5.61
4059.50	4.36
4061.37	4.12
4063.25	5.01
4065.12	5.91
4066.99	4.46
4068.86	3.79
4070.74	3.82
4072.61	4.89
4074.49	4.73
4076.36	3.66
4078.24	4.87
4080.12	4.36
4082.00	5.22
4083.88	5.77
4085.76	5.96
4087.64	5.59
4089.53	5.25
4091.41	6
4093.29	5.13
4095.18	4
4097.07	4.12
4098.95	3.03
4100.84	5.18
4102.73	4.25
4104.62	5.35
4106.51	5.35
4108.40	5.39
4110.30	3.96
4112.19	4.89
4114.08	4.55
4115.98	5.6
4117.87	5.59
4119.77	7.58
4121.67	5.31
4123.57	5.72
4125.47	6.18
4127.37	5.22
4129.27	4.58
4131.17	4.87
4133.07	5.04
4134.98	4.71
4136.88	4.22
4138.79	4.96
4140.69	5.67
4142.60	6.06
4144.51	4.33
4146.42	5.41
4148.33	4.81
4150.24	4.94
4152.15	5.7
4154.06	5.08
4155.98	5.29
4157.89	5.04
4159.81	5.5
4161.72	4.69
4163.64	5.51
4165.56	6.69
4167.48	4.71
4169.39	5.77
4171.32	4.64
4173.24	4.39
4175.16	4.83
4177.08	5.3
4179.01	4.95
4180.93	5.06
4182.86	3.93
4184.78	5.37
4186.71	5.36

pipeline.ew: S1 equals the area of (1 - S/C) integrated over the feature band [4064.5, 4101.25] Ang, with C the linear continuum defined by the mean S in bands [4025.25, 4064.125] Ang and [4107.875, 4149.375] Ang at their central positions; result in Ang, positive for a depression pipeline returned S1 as 3.3 Ang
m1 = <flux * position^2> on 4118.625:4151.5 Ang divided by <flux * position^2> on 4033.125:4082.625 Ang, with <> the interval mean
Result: 1.08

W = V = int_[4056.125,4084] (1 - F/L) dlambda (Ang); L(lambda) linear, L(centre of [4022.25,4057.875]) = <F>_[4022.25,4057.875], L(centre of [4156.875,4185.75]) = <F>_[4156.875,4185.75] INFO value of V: 3.2 Ang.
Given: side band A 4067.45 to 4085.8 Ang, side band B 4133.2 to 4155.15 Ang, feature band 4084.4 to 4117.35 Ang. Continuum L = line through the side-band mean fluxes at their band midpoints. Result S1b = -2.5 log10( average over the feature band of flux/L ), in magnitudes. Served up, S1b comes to -0.03 mag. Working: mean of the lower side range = 4.64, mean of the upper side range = 5.08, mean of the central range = 4.94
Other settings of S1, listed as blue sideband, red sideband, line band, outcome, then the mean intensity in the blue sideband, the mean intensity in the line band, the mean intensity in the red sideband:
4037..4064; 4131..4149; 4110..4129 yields -1.39 Ang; 5.42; 5.48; 5.02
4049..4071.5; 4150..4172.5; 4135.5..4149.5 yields 0.48 Ang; 4.94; 5.05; 5.3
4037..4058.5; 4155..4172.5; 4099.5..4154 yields 2.40 Ang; 5.66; 5.18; 5.3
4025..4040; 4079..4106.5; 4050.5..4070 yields 0.40 Ang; 5.19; 4.98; 4.96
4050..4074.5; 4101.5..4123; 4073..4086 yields 0.37 Ang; 4.9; 4.88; 5.26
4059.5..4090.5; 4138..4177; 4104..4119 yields -0.35 Ang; 4.82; 5.11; 5.2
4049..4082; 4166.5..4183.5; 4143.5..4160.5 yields -0.94 Ang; 4.82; 5.12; 4.86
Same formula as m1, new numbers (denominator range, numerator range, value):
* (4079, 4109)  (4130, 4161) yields 1.05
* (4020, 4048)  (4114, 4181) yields 1.04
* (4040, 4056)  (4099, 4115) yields 0.88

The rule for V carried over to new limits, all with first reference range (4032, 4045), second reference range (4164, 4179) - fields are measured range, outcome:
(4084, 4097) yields 0.30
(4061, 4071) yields 1.59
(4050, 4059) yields 0.02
